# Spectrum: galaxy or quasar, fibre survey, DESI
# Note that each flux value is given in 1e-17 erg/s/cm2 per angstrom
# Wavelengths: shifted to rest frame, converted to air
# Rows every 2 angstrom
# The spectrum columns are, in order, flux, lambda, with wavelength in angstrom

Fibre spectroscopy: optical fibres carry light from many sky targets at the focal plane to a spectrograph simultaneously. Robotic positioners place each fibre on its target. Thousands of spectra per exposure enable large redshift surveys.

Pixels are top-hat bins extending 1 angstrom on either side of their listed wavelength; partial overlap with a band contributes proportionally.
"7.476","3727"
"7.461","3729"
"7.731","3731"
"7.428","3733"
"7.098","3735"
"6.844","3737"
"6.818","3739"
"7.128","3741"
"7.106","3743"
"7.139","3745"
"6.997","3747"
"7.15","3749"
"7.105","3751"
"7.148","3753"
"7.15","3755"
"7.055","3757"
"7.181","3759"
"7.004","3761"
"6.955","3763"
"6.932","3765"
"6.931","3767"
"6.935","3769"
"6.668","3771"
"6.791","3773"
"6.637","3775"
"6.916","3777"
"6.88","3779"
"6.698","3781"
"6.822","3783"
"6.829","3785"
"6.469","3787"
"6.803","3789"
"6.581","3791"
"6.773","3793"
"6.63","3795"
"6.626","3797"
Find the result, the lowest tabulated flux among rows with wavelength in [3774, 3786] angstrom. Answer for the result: 6.637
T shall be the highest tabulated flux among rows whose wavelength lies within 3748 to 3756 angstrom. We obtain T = 7.15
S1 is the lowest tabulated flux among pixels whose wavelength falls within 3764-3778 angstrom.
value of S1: 6.637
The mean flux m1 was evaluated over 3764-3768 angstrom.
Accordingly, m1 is 6.93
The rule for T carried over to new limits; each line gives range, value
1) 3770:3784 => 6.916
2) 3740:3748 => 7.139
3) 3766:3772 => 6.935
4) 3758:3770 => 7.181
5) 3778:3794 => 6.88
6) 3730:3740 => 7.731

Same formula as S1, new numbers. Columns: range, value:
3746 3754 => 6.997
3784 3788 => 6.469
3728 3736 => 7.098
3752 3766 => 6.932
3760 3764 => 6.955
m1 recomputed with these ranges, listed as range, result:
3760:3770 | 6.95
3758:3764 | 7.05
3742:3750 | 7.1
